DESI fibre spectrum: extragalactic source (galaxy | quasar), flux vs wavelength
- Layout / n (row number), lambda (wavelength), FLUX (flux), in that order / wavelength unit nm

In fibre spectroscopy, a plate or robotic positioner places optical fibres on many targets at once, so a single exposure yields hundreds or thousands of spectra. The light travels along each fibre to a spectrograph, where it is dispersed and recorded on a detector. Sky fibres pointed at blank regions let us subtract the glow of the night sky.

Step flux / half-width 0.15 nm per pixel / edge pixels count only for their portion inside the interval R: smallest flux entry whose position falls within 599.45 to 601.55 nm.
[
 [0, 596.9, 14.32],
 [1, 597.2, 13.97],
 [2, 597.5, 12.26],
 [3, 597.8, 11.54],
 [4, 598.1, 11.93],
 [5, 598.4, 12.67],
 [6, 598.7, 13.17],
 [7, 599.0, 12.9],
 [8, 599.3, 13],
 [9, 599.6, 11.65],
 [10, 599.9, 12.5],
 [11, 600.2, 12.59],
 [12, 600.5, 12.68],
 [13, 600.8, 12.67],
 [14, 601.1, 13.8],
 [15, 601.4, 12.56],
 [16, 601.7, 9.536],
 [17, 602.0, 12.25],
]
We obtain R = 11.65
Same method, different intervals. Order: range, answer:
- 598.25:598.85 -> 12.67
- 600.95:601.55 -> 12.56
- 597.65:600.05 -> 11.54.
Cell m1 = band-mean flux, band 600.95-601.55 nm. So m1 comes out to 13.2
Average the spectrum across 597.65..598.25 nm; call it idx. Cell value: 11.7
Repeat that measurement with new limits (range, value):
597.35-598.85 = 12.3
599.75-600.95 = 12.6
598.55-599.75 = 12.7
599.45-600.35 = 12.2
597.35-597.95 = 11.9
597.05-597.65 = 13.1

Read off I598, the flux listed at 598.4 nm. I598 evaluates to 12.67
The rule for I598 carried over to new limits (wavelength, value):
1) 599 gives 12.9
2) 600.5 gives 12.68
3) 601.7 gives 9.536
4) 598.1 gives 11.93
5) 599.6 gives 11.65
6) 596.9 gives 14.32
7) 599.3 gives 13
